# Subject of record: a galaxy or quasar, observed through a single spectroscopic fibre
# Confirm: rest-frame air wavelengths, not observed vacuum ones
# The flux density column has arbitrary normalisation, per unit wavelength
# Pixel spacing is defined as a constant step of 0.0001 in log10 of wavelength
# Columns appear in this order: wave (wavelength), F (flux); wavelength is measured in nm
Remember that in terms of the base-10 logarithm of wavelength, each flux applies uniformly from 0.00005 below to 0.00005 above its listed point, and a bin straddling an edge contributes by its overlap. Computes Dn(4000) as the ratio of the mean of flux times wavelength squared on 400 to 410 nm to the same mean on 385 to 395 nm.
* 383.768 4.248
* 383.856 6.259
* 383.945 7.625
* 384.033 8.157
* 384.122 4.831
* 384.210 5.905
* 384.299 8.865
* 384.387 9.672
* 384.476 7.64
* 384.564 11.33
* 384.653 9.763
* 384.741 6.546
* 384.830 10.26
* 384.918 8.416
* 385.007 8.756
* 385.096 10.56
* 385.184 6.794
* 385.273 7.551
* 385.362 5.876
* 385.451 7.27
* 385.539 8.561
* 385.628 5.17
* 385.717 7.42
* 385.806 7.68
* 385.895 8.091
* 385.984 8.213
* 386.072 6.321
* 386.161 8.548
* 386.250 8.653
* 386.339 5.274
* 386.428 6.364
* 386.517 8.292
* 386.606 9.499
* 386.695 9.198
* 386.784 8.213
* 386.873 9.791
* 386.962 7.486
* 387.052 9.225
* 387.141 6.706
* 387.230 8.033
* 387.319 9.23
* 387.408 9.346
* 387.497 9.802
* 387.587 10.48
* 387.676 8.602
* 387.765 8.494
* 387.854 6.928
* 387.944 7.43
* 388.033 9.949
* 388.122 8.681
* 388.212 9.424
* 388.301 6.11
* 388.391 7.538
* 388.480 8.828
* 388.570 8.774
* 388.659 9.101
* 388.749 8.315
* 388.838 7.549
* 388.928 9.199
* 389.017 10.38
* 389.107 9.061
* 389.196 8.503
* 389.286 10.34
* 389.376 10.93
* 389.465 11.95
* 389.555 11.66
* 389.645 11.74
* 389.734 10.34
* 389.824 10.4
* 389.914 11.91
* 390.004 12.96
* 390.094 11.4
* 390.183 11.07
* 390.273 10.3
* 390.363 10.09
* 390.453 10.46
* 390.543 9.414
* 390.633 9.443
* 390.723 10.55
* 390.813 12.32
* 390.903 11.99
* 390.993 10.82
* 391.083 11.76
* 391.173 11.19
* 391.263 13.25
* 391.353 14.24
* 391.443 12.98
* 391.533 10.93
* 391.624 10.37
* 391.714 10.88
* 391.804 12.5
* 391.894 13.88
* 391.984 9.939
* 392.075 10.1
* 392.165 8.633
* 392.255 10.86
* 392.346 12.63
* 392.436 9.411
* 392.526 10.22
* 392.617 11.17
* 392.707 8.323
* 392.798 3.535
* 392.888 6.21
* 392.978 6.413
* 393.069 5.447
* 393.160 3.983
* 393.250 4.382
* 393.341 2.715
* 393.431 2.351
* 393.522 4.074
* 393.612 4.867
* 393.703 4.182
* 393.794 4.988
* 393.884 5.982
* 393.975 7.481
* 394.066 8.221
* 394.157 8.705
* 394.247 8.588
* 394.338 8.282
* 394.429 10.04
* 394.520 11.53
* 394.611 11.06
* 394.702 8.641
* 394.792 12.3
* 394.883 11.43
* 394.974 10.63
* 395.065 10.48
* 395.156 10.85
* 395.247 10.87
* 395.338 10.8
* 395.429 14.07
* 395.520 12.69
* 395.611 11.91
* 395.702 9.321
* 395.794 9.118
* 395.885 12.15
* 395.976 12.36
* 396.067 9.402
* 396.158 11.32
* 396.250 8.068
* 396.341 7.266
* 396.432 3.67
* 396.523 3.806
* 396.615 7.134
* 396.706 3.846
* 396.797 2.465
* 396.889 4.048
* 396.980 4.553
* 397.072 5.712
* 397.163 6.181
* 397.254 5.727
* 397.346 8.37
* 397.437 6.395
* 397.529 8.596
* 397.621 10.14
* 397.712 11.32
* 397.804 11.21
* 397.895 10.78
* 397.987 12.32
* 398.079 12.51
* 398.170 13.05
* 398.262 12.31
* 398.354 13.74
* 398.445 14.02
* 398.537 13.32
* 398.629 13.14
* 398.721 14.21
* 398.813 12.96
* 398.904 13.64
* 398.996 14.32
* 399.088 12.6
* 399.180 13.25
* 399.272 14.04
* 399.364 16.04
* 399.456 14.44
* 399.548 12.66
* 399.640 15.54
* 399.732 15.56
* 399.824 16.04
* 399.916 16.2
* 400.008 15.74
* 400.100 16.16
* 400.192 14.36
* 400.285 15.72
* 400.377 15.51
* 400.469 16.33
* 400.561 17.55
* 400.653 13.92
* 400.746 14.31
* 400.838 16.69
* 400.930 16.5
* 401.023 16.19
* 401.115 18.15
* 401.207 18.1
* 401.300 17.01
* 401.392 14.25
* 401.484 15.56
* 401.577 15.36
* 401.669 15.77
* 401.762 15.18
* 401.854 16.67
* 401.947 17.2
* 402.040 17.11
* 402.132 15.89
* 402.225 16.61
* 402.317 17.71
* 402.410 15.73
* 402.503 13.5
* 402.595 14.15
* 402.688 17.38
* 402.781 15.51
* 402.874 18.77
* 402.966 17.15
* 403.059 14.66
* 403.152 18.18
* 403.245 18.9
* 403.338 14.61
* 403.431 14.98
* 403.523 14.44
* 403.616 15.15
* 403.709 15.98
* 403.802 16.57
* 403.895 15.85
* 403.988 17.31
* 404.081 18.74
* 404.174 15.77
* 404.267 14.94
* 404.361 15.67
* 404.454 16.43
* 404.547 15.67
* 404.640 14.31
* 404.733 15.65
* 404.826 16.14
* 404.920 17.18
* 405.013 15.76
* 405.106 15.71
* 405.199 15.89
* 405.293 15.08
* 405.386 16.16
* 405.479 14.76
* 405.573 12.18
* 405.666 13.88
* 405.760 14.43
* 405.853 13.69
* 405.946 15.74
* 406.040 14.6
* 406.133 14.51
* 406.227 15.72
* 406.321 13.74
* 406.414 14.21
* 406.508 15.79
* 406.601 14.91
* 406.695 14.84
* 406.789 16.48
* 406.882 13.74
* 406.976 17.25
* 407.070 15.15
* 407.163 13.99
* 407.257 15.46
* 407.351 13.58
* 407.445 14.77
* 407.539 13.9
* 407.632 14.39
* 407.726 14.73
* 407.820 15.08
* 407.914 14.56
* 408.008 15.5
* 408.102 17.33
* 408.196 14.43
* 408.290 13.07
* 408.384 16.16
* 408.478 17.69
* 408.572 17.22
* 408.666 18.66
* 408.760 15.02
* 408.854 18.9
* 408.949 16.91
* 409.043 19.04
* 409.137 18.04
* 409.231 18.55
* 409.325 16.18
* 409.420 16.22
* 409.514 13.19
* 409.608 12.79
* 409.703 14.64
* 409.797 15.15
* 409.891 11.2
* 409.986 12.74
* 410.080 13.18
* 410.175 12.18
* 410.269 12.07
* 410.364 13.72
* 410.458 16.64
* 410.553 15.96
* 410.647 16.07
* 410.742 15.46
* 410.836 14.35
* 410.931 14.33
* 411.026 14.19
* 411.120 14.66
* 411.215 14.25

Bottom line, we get 1.88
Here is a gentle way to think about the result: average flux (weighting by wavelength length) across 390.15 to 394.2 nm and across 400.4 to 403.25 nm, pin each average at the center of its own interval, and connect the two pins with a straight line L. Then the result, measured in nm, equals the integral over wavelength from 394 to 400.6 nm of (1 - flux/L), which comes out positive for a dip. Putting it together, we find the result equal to 0.924 nm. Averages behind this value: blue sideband 8.95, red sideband 16.3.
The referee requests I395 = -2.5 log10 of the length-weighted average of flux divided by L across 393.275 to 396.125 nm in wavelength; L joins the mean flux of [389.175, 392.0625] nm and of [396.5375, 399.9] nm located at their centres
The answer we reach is 0.23 mag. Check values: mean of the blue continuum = 11.3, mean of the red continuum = 11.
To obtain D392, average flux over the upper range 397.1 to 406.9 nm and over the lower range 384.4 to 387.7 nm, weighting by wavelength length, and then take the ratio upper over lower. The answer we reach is 1.79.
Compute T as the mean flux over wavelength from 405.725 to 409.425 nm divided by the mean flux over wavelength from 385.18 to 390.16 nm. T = 1.78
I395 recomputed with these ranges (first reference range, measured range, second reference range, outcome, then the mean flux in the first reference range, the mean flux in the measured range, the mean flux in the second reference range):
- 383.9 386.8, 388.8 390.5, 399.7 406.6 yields -0.08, 7.92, 10.5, 15.8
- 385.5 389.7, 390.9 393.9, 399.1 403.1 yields 0.26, 8.63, 8.66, 15.8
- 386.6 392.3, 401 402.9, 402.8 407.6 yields -0.14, 10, 16.3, 15.5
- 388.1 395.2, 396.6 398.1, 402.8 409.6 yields 0.48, 9.39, 7.66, 15.7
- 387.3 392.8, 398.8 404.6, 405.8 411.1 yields -0.18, 10.2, 15.8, 15.1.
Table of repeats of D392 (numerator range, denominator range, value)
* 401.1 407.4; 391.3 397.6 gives 1.85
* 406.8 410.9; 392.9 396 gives 1.79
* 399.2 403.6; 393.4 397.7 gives 1.93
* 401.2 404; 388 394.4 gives 1.75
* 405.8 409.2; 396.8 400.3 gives 1.30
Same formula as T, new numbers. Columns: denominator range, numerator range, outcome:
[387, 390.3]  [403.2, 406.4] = 1.63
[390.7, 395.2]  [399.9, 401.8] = 1.75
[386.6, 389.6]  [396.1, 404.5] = 1.52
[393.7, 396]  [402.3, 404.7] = 1.61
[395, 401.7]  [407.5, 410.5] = 1.26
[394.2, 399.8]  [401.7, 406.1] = 1.50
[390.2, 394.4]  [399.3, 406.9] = 1.76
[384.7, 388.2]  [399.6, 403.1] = 1.97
